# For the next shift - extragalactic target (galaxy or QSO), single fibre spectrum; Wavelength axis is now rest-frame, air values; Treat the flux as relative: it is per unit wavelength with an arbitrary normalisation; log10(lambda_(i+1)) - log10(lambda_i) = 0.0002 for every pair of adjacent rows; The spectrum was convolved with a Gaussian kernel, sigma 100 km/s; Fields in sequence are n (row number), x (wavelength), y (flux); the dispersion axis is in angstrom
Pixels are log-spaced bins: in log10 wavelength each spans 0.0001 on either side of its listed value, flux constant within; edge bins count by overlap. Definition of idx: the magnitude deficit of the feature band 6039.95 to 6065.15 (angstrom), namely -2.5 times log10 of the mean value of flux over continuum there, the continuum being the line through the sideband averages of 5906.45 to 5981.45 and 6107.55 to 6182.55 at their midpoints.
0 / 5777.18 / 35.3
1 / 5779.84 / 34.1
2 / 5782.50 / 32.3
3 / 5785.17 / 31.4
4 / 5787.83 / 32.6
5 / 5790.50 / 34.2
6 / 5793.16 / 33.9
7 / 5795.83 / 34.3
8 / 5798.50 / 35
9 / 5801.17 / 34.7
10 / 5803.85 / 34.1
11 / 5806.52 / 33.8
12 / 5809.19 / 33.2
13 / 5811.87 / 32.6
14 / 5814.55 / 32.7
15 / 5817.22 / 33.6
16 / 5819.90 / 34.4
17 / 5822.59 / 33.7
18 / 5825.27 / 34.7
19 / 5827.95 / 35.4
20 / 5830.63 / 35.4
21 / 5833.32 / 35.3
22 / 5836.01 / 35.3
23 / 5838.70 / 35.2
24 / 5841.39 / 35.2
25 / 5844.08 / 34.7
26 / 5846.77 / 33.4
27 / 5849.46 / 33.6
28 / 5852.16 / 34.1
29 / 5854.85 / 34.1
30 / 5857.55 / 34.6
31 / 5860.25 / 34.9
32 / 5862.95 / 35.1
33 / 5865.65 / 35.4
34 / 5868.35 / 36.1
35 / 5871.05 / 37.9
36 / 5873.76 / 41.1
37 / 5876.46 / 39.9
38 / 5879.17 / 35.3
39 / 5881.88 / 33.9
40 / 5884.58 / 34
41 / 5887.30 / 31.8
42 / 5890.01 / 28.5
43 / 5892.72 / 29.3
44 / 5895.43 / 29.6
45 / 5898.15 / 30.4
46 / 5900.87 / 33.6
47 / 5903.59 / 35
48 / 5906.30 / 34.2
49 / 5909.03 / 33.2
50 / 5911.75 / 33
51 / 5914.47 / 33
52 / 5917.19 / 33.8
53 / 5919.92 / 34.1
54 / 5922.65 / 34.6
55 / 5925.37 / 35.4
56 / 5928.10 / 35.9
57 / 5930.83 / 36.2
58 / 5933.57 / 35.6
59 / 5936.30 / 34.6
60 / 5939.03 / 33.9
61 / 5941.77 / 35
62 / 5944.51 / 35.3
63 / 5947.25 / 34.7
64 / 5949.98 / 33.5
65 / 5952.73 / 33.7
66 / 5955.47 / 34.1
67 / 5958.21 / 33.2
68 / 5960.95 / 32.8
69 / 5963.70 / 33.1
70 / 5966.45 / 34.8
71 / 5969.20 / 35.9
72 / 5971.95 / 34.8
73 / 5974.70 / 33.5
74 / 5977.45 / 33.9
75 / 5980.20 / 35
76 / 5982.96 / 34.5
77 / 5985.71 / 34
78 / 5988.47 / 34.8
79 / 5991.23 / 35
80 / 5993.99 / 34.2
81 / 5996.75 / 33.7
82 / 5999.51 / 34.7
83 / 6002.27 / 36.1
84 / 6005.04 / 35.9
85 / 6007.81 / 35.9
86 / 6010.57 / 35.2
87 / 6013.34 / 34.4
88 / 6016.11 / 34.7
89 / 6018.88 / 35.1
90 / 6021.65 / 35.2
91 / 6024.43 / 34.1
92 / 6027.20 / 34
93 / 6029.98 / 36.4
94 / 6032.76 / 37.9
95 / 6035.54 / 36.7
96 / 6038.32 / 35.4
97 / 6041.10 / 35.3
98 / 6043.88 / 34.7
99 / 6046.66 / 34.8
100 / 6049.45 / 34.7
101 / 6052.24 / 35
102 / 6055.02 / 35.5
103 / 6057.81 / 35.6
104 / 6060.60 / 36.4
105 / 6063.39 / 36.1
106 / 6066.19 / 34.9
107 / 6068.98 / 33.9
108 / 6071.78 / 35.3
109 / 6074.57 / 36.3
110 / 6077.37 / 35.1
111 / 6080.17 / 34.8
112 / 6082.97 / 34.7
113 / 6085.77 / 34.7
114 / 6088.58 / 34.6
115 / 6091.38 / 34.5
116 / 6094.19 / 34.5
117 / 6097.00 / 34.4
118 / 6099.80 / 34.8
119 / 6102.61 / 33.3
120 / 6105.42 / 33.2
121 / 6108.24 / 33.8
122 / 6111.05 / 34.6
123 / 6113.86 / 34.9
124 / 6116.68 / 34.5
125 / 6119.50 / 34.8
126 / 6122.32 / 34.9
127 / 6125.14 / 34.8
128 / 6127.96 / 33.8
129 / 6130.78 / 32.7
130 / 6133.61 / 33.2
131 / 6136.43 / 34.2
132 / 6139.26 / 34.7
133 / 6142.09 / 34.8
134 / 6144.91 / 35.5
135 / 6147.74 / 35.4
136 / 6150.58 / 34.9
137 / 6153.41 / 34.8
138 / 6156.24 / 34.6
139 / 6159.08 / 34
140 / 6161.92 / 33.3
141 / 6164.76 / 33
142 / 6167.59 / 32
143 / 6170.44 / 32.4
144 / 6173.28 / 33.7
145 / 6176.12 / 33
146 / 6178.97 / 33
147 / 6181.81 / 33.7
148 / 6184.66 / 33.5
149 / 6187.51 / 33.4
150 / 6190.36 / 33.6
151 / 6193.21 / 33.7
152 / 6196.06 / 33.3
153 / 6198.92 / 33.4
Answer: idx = -0.037 mag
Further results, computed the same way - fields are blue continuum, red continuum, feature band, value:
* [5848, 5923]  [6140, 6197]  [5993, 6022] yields -0.03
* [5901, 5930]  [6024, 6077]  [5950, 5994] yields 0.02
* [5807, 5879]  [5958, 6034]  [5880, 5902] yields 0.11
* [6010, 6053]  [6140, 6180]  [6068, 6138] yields 0.00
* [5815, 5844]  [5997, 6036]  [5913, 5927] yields 0.03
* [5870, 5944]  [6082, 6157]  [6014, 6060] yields -0.03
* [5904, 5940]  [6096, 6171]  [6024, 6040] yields -0.05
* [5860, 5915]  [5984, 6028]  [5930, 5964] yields 0.00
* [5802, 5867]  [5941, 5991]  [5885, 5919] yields 0.07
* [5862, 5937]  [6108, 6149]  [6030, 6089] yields -0.03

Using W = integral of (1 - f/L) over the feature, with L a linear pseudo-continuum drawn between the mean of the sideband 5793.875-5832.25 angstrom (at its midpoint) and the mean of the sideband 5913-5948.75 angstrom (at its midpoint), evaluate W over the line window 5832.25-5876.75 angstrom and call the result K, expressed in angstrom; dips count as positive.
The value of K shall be -1.5 angstrom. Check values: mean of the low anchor 34.1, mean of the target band 35.5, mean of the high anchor 34.8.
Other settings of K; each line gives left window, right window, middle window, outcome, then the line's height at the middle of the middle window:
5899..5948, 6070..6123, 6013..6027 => -0.05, 34.5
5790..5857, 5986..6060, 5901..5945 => 0.28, 34.7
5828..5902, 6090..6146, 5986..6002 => -0.11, 34.3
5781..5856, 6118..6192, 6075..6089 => -0.40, 33.9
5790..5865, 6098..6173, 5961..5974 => -0.06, 34.2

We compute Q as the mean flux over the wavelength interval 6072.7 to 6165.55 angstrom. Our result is 34.4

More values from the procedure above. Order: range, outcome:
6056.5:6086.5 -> 35.3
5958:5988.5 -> 34.2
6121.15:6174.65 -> 34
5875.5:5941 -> 33.7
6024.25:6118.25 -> 35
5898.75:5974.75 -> 34.3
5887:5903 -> 30.7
